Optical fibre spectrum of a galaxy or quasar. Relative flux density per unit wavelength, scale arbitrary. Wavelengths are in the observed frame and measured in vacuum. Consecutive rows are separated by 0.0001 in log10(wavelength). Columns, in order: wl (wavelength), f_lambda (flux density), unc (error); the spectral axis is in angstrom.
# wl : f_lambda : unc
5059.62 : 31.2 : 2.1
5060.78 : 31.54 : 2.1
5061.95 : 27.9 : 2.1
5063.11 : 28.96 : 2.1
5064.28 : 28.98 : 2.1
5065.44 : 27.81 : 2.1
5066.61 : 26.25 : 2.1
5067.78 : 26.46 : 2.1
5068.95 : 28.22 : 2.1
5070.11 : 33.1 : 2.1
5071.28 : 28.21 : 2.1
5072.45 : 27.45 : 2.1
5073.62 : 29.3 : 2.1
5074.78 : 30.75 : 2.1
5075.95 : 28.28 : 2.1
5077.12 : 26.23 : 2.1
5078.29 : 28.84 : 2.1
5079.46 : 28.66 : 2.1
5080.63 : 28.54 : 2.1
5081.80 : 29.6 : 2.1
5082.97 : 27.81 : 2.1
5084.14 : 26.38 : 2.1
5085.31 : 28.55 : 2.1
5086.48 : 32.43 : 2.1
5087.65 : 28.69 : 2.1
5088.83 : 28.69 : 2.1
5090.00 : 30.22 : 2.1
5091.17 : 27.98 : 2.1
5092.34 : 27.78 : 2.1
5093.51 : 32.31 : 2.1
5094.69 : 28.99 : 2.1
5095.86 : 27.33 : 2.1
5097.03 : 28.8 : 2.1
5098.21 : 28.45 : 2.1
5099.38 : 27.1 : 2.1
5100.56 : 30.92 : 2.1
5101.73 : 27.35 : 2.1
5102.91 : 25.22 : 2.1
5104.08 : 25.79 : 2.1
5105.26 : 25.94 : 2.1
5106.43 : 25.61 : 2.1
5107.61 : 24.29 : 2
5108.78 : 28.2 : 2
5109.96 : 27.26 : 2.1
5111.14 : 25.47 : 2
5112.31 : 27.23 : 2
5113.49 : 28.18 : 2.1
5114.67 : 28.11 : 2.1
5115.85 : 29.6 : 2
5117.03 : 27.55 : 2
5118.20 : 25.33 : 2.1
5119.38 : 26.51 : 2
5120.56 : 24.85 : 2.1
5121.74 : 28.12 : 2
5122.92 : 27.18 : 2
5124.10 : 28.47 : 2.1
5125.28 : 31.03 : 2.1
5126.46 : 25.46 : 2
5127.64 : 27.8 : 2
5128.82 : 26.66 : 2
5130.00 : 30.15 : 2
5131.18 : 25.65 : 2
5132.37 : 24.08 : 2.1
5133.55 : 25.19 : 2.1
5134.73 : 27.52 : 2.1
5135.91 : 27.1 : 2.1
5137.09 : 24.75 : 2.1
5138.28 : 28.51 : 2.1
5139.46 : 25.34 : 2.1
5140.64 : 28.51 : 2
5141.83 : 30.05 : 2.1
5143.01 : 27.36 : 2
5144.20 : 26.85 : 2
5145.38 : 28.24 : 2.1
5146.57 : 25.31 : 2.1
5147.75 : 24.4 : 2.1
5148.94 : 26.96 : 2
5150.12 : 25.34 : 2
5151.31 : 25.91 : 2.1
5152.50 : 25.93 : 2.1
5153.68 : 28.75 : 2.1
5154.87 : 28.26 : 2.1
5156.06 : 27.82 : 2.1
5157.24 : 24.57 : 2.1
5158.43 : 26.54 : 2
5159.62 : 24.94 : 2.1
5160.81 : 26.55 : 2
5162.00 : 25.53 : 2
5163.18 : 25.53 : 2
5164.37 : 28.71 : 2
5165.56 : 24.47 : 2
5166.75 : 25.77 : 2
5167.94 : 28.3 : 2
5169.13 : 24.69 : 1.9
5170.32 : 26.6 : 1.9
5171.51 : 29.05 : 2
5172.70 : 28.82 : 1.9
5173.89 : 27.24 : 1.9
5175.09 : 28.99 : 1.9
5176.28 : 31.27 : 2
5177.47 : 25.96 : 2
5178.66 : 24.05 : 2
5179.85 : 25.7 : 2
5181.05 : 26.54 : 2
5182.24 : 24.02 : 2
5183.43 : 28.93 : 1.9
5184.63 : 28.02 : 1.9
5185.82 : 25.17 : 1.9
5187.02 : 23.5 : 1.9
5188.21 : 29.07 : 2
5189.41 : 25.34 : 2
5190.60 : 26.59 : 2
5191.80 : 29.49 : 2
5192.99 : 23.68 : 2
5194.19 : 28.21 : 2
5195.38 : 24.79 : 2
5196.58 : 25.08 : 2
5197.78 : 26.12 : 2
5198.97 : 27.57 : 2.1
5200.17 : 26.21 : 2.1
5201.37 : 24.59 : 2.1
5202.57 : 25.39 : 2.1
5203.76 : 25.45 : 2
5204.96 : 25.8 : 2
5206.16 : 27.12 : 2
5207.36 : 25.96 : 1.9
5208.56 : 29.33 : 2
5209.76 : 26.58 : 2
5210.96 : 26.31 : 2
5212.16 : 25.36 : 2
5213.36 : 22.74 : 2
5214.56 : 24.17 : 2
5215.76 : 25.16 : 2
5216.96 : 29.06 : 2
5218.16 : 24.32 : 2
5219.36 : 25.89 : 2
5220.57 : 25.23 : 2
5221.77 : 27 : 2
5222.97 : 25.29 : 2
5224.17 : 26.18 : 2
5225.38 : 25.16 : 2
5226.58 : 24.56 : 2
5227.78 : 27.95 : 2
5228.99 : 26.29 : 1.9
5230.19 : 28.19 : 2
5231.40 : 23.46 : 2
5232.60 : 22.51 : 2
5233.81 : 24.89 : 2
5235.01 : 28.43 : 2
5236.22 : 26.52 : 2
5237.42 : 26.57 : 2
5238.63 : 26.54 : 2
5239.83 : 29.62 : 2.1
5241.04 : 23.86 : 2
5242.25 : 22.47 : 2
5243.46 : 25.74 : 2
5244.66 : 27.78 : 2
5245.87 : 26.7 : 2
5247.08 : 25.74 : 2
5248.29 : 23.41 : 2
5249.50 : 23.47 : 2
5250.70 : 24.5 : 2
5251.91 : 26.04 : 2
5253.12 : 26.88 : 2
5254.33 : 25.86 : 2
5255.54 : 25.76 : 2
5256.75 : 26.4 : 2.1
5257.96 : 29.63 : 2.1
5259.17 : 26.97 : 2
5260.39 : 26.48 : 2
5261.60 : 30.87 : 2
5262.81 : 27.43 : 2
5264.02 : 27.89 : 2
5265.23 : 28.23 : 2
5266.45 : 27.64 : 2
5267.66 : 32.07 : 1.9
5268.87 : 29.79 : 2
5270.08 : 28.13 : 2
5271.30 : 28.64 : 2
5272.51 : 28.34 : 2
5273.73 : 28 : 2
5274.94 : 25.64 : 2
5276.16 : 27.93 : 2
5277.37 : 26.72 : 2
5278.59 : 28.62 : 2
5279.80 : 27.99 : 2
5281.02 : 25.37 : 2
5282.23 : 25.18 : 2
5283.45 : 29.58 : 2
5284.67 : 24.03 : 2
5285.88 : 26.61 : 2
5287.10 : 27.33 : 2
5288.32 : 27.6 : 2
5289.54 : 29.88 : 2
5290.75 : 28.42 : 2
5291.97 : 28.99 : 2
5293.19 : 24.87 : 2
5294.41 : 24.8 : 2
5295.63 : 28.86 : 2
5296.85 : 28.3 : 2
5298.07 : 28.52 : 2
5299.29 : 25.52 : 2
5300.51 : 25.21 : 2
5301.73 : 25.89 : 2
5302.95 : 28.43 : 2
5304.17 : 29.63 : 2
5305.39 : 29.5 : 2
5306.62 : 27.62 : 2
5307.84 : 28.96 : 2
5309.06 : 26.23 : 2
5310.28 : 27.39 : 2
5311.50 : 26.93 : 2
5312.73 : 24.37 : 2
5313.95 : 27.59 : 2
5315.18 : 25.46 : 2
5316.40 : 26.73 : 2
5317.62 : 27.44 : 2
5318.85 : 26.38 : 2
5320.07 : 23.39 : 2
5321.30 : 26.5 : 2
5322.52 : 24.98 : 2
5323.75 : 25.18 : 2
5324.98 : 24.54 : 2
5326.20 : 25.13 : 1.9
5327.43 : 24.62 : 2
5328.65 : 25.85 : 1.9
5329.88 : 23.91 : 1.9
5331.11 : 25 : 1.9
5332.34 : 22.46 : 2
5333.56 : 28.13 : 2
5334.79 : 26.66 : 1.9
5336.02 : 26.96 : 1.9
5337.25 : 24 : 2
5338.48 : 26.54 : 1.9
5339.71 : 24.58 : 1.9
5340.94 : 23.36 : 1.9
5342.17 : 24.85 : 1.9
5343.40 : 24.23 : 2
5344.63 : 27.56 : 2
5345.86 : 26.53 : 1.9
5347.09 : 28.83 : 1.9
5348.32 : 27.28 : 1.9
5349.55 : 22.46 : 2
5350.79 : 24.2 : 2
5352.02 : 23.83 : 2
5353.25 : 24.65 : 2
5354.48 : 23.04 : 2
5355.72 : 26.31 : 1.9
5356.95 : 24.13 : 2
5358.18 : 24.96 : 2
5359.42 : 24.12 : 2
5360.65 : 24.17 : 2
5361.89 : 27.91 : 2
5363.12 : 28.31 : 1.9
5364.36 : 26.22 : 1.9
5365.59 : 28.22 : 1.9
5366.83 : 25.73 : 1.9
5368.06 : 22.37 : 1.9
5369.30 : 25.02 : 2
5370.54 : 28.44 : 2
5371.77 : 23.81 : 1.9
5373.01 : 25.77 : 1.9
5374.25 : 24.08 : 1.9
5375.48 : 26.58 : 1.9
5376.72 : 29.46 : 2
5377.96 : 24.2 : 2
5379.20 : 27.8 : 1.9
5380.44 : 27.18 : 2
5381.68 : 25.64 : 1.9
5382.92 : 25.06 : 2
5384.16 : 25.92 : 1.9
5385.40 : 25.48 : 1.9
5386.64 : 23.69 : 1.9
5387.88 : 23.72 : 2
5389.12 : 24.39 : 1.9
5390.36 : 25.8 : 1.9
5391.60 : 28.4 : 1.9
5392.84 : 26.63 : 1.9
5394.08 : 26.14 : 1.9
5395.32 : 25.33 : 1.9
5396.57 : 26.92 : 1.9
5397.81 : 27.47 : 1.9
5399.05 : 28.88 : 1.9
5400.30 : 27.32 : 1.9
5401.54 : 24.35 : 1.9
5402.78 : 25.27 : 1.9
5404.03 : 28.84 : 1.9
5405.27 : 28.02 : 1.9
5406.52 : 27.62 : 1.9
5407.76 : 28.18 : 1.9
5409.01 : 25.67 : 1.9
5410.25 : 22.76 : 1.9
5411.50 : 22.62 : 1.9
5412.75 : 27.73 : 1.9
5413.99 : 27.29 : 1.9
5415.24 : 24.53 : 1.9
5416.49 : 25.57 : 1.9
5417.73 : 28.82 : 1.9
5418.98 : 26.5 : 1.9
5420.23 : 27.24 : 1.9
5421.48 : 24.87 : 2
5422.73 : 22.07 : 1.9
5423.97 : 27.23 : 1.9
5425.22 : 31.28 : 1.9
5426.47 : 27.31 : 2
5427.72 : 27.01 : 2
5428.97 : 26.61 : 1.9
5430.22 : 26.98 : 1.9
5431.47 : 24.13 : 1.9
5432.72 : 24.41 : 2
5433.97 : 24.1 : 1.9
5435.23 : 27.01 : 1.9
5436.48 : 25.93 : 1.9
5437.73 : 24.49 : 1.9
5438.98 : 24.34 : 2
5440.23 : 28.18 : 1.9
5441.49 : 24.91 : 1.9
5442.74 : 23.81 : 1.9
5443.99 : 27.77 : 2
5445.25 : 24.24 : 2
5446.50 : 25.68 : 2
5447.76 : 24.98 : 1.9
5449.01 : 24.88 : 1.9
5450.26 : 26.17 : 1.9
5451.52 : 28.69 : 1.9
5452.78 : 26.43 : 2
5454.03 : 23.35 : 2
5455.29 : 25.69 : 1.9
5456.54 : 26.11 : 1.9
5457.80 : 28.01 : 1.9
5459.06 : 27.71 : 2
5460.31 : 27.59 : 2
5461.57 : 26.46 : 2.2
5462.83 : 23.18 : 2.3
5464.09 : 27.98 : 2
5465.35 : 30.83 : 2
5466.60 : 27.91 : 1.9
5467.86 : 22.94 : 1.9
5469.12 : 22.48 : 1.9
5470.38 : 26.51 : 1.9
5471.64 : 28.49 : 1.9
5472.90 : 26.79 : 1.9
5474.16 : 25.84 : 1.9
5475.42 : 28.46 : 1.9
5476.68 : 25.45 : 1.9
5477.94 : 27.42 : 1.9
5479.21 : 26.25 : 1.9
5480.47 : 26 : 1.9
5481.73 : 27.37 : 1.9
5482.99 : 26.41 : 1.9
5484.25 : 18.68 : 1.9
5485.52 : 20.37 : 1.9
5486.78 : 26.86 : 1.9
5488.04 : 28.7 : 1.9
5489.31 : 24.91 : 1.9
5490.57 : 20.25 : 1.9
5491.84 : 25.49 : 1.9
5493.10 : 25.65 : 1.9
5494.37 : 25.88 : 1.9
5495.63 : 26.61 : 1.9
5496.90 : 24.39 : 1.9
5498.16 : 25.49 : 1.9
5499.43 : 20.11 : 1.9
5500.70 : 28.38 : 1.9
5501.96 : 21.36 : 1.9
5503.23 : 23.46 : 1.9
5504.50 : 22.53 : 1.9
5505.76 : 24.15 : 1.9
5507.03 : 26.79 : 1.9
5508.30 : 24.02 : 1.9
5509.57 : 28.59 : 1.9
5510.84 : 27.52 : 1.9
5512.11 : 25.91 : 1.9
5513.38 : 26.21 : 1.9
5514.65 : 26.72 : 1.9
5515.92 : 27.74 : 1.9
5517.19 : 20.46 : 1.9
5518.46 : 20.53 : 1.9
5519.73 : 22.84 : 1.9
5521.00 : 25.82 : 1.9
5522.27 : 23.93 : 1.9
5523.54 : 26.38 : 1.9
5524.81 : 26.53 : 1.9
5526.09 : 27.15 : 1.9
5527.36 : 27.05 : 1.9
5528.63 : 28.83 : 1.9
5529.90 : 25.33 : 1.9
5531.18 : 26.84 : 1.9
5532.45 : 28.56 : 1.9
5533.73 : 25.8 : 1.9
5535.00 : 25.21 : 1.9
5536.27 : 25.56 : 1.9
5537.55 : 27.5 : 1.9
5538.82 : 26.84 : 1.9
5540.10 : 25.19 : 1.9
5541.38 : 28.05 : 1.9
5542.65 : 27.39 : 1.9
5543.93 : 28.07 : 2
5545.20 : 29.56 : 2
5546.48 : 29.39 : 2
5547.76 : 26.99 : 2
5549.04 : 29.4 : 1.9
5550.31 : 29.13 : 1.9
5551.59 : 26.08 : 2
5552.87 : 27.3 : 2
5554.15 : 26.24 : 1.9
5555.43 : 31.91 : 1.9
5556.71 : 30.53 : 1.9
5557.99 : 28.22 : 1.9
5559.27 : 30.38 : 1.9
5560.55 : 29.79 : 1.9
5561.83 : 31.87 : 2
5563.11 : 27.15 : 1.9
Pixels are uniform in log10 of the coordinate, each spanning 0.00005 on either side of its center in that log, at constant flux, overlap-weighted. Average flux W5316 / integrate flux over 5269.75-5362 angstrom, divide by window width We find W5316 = 26.3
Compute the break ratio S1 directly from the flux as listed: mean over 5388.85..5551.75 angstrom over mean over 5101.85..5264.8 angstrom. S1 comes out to 1.0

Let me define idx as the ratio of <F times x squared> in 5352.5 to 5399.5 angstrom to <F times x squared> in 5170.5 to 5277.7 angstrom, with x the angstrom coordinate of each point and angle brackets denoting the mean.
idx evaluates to 1.0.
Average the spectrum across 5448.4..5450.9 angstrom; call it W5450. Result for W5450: 25.5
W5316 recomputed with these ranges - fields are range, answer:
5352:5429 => 26.1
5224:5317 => 26.9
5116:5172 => 26.8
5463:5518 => 25.4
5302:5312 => 28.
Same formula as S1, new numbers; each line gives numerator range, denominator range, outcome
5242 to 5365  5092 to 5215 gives 0.99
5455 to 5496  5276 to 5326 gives 0.96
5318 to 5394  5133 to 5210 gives 0.96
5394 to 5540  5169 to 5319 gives 0.97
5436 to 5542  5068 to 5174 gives 0.93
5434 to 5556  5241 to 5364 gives 0.98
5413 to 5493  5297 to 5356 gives 1.00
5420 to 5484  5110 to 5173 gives 0.97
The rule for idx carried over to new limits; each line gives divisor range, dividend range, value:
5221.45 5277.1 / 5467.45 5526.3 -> 1.03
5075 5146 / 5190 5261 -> 0.98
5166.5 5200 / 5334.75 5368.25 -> 1.01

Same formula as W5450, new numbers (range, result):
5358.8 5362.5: 25.4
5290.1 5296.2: 27.2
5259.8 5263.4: 28.3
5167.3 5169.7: 26.5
